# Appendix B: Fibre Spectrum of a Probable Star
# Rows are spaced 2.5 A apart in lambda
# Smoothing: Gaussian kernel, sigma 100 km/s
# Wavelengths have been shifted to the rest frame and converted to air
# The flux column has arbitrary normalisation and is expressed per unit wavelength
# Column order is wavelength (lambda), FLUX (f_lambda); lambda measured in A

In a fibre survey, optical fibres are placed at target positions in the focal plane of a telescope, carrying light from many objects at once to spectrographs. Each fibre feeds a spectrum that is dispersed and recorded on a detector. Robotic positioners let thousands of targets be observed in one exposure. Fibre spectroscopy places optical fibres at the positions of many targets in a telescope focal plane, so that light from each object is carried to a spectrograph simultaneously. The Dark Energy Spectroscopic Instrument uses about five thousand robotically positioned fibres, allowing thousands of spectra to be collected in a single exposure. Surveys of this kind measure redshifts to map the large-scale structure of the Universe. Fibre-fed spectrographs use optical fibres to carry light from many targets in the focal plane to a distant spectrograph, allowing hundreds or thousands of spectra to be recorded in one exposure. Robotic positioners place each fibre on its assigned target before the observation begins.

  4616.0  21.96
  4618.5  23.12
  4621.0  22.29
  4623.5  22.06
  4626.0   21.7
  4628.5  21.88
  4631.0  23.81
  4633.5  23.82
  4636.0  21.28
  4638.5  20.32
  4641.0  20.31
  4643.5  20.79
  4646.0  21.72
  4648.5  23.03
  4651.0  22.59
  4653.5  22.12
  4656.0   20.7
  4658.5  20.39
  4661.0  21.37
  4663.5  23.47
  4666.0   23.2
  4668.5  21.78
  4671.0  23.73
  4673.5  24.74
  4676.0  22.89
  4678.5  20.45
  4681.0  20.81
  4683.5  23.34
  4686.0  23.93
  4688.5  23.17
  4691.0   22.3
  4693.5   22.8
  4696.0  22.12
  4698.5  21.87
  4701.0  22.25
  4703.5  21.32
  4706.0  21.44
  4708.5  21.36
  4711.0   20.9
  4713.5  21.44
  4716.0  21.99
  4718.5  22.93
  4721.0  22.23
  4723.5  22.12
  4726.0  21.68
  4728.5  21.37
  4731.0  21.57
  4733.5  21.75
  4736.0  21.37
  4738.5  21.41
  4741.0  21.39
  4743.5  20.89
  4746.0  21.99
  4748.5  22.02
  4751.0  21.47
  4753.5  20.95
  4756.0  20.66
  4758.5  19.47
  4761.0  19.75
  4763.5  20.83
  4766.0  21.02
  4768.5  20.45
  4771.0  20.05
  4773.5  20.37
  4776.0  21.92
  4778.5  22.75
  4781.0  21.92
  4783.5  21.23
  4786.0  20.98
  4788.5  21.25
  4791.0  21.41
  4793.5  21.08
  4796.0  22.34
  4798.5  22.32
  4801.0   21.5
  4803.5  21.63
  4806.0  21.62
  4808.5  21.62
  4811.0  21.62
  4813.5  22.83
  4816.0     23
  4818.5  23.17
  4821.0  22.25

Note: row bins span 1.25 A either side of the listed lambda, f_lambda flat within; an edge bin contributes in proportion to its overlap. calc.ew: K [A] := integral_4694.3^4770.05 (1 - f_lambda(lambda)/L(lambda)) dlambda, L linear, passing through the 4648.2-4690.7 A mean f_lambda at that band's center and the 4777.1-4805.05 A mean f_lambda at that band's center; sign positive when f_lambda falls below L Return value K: 2.2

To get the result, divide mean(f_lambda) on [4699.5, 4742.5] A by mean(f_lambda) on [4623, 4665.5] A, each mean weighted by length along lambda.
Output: 0.99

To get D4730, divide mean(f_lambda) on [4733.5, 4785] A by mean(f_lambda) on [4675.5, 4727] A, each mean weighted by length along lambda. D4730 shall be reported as 0.96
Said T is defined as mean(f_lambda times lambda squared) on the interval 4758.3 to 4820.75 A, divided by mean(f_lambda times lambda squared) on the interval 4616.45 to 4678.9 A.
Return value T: 1.03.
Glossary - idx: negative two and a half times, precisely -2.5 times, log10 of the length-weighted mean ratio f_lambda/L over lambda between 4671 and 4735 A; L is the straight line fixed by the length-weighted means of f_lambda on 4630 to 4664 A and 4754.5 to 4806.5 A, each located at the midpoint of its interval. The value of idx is -0.03 mag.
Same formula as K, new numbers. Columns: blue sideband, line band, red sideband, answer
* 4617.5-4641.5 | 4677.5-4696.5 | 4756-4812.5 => -0.54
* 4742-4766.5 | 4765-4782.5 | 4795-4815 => 0.08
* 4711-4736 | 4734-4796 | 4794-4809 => 1.92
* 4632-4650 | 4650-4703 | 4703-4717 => -2.07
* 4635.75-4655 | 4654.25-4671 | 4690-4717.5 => -0.28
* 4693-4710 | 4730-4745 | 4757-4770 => -0.33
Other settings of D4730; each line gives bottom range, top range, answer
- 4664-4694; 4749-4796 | 0.92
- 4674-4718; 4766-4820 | 0.98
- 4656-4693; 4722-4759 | 0.95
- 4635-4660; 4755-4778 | 0.96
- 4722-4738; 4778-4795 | 0.99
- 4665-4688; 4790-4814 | 0.96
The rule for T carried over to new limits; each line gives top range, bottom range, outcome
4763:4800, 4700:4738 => 1.01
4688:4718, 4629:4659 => 1.03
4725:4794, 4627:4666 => 1.02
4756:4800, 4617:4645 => 1.02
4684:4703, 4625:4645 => 1.07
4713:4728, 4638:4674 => 1.03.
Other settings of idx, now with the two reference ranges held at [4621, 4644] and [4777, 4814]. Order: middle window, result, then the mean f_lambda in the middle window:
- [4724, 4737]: 0.01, 21.6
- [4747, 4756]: 0.02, 21.4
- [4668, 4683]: -0.03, 22.5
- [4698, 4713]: 0.01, 21.5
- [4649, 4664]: 0.00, 21.8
